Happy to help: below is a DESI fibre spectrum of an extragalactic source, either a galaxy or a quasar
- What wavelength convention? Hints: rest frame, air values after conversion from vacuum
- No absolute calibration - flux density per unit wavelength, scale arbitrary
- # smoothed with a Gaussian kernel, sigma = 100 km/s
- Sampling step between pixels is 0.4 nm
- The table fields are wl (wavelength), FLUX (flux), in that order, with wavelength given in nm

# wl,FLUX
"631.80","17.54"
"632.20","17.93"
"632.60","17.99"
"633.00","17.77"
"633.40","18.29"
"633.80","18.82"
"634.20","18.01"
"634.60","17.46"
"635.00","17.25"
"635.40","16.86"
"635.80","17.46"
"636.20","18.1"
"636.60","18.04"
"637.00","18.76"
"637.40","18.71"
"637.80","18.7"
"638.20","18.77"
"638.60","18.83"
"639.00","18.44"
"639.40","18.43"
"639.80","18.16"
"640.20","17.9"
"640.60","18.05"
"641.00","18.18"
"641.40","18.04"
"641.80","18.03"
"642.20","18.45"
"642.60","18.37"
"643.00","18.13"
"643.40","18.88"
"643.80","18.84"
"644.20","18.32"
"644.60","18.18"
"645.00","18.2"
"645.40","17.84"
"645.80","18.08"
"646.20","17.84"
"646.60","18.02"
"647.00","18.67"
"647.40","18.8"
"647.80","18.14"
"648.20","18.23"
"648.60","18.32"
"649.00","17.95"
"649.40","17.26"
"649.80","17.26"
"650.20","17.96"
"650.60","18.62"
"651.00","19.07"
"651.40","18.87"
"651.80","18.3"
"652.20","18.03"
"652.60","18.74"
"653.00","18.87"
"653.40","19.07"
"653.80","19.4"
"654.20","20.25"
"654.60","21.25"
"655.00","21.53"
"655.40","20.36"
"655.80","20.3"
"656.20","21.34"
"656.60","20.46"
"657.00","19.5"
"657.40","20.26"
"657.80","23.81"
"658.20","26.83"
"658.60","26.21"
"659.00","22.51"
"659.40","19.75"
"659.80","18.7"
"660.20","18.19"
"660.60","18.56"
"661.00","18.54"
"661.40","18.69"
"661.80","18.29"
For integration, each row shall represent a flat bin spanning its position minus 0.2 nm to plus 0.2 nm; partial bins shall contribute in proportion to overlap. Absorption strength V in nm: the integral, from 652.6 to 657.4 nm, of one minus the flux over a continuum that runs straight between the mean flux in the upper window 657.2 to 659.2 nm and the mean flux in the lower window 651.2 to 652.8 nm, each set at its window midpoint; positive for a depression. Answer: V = 0.21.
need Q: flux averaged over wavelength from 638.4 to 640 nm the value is 18.5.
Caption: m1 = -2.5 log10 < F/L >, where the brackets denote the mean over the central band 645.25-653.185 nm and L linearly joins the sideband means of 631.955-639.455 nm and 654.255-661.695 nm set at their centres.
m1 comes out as 0.089 mag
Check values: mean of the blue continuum 18.1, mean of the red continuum 20.9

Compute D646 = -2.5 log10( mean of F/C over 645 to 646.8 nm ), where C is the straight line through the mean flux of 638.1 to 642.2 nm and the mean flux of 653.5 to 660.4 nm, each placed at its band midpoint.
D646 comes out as 0.076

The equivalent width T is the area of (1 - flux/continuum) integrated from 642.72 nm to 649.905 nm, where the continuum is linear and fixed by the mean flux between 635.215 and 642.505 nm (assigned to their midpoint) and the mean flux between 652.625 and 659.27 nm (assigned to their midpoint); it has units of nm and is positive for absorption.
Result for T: 0.50 nm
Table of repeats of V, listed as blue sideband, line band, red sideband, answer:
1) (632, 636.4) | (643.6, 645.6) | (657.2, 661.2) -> 0.10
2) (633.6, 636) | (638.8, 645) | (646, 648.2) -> -0.09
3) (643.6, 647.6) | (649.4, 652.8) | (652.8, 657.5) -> 0.19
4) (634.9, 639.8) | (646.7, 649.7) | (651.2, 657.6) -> 0.16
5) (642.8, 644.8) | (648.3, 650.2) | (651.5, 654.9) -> 0.12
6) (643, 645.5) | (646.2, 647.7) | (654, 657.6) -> 0.04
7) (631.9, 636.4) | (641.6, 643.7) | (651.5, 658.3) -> 0.05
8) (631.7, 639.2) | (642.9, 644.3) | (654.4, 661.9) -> 0.04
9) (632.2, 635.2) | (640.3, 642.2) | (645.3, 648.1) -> 0.00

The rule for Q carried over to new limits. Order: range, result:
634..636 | 17.4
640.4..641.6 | 18.1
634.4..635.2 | 17.4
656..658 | 21.1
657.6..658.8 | 25.6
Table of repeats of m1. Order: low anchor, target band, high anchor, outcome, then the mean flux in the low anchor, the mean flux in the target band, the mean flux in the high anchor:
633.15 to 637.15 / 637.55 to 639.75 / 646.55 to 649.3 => -0.036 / 17.9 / 18.6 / 18.3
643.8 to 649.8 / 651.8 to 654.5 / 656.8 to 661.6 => 0.028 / 18.1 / 19.1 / 21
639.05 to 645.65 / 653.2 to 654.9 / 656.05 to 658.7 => 0.078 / 18.3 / 20.1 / 22.5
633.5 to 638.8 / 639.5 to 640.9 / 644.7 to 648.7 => 0.005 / 18.1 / 18.1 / 18.2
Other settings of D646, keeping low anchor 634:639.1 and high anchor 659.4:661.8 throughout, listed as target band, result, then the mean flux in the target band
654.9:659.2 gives -0.19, 22.1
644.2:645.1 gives 0.00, 18.2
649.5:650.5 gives 0.04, 17.7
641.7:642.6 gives 0.00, 18.3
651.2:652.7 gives 0.00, 18.5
